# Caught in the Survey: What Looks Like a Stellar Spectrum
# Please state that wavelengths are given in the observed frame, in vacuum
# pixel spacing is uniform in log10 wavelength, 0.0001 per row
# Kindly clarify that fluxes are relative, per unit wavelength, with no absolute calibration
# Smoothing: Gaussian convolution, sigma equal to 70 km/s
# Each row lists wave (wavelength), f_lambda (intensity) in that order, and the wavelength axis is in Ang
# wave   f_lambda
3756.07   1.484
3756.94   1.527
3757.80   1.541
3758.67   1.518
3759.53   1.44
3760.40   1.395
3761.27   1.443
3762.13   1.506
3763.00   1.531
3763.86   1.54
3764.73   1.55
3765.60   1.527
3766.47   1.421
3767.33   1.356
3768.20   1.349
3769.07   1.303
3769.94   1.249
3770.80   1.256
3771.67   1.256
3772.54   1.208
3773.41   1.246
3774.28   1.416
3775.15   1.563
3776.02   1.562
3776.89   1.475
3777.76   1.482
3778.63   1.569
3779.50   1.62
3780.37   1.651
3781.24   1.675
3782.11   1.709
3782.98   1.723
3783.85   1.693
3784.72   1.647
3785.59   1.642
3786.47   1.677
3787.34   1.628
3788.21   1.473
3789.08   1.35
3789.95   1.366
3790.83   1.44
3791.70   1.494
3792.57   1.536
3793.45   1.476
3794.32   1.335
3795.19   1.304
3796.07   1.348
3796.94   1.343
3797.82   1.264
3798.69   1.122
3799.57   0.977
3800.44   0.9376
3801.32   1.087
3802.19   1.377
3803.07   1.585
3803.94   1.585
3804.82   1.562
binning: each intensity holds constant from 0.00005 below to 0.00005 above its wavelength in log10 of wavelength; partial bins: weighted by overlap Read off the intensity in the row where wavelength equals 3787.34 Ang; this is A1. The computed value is 1.628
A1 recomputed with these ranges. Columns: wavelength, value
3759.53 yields 1.44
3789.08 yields 1.35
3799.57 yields 0.977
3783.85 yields 1.693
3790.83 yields 1.44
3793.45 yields 1.476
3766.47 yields 1.421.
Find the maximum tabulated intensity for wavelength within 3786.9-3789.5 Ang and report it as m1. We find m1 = 1.628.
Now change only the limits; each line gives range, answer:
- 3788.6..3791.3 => 1.44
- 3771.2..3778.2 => 1.563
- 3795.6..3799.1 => 1.348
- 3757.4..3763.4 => 1.541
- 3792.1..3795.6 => 1.536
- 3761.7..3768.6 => 1.55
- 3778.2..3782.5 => 1.709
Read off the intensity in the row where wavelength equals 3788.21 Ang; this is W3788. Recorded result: 1.473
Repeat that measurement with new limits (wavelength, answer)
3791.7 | 1.494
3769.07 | 1.303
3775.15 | 1.563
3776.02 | 1.562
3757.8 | 1.541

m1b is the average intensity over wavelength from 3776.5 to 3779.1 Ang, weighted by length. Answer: 1.51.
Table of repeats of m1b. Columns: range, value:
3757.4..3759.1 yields 1.53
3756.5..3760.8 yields 1.48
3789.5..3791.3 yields 1.4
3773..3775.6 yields 1.41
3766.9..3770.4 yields 1.32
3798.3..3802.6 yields 1.1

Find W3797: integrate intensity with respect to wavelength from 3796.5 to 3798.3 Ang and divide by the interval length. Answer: 1.3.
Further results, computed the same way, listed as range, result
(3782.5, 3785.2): 1.69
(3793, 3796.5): 1.36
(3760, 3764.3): 1.48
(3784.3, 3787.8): 1.65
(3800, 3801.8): 1.02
